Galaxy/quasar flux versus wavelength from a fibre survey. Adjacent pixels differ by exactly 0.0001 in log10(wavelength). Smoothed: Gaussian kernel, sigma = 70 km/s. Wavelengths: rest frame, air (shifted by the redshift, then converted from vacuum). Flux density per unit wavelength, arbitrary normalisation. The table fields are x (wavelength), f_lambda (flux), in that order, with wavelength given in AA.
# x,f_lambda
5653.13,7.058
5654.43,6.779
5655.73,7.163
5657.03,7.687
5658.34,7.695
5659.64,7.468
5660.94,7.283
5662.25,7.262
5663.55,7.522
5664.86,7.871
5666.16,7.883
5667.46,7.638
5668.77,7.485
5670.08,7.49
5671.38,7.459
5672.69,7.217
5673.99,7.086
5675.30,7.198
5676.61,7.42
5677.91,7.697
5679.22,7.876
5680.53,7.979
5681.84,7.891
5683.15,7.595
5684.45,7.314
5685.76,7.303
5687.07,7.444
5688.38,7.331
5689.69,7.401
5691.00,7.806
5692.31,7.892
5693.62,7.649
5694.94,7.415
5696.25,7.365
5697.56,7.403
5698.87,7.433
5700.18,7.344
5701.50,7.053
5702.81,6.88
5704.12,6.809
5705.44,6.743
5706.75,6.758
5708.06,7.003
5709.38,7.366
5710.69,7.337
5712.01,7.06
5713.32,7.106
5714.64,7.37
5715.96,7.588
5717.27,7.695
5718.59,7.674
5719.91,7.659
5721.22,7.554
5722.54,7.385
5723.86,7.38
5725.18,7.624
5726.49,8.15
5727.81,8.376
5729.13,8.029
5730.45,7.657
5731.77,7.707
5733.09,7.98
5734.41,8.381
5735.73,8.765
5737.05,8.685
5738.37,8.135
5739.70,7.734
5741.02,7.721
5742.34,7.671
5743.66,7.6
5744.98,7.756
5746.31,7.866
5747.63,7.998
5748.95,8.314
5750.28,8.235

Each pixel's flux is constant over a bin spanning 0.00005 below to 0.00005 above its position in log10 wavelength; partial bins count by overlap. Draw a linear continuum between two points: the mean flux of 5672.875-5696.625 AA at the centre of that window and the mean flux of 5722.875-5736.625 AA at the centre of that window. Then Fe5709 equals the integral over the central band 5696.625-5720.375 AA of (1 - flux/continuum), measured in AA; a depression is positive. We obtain 1.7 AA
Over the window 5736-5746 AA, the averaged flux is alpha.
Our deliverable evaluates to 7.93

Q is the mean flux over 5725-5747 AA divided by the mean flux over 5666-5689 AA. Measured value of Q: 1.07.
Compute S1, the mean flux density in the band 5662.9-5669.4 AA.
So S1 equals 7.68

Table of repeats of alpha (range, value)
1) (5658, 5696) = 7.53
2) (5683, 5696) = 7.51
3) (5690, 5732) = 7.44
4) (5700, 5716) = 7.08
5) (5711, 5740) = 7.8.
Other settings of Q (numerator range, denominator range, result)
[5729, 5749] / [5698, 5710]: 1.13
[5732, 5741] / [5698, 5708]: 1.17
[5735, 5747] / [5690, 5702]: 1.07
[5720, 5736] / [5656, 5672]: 1.04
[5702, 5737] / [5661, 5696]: 1.00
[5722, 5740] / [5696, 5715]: 1.12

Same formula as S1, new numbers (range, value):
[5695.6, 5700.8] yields 7.4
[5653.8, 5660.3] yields 7.36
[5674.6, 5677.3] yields 7.31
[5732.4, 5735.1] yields 8.18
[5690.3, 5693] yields 7.84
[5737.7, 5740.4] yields 7.92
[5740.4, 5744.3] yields 7.67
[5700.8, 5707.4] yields 6.85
